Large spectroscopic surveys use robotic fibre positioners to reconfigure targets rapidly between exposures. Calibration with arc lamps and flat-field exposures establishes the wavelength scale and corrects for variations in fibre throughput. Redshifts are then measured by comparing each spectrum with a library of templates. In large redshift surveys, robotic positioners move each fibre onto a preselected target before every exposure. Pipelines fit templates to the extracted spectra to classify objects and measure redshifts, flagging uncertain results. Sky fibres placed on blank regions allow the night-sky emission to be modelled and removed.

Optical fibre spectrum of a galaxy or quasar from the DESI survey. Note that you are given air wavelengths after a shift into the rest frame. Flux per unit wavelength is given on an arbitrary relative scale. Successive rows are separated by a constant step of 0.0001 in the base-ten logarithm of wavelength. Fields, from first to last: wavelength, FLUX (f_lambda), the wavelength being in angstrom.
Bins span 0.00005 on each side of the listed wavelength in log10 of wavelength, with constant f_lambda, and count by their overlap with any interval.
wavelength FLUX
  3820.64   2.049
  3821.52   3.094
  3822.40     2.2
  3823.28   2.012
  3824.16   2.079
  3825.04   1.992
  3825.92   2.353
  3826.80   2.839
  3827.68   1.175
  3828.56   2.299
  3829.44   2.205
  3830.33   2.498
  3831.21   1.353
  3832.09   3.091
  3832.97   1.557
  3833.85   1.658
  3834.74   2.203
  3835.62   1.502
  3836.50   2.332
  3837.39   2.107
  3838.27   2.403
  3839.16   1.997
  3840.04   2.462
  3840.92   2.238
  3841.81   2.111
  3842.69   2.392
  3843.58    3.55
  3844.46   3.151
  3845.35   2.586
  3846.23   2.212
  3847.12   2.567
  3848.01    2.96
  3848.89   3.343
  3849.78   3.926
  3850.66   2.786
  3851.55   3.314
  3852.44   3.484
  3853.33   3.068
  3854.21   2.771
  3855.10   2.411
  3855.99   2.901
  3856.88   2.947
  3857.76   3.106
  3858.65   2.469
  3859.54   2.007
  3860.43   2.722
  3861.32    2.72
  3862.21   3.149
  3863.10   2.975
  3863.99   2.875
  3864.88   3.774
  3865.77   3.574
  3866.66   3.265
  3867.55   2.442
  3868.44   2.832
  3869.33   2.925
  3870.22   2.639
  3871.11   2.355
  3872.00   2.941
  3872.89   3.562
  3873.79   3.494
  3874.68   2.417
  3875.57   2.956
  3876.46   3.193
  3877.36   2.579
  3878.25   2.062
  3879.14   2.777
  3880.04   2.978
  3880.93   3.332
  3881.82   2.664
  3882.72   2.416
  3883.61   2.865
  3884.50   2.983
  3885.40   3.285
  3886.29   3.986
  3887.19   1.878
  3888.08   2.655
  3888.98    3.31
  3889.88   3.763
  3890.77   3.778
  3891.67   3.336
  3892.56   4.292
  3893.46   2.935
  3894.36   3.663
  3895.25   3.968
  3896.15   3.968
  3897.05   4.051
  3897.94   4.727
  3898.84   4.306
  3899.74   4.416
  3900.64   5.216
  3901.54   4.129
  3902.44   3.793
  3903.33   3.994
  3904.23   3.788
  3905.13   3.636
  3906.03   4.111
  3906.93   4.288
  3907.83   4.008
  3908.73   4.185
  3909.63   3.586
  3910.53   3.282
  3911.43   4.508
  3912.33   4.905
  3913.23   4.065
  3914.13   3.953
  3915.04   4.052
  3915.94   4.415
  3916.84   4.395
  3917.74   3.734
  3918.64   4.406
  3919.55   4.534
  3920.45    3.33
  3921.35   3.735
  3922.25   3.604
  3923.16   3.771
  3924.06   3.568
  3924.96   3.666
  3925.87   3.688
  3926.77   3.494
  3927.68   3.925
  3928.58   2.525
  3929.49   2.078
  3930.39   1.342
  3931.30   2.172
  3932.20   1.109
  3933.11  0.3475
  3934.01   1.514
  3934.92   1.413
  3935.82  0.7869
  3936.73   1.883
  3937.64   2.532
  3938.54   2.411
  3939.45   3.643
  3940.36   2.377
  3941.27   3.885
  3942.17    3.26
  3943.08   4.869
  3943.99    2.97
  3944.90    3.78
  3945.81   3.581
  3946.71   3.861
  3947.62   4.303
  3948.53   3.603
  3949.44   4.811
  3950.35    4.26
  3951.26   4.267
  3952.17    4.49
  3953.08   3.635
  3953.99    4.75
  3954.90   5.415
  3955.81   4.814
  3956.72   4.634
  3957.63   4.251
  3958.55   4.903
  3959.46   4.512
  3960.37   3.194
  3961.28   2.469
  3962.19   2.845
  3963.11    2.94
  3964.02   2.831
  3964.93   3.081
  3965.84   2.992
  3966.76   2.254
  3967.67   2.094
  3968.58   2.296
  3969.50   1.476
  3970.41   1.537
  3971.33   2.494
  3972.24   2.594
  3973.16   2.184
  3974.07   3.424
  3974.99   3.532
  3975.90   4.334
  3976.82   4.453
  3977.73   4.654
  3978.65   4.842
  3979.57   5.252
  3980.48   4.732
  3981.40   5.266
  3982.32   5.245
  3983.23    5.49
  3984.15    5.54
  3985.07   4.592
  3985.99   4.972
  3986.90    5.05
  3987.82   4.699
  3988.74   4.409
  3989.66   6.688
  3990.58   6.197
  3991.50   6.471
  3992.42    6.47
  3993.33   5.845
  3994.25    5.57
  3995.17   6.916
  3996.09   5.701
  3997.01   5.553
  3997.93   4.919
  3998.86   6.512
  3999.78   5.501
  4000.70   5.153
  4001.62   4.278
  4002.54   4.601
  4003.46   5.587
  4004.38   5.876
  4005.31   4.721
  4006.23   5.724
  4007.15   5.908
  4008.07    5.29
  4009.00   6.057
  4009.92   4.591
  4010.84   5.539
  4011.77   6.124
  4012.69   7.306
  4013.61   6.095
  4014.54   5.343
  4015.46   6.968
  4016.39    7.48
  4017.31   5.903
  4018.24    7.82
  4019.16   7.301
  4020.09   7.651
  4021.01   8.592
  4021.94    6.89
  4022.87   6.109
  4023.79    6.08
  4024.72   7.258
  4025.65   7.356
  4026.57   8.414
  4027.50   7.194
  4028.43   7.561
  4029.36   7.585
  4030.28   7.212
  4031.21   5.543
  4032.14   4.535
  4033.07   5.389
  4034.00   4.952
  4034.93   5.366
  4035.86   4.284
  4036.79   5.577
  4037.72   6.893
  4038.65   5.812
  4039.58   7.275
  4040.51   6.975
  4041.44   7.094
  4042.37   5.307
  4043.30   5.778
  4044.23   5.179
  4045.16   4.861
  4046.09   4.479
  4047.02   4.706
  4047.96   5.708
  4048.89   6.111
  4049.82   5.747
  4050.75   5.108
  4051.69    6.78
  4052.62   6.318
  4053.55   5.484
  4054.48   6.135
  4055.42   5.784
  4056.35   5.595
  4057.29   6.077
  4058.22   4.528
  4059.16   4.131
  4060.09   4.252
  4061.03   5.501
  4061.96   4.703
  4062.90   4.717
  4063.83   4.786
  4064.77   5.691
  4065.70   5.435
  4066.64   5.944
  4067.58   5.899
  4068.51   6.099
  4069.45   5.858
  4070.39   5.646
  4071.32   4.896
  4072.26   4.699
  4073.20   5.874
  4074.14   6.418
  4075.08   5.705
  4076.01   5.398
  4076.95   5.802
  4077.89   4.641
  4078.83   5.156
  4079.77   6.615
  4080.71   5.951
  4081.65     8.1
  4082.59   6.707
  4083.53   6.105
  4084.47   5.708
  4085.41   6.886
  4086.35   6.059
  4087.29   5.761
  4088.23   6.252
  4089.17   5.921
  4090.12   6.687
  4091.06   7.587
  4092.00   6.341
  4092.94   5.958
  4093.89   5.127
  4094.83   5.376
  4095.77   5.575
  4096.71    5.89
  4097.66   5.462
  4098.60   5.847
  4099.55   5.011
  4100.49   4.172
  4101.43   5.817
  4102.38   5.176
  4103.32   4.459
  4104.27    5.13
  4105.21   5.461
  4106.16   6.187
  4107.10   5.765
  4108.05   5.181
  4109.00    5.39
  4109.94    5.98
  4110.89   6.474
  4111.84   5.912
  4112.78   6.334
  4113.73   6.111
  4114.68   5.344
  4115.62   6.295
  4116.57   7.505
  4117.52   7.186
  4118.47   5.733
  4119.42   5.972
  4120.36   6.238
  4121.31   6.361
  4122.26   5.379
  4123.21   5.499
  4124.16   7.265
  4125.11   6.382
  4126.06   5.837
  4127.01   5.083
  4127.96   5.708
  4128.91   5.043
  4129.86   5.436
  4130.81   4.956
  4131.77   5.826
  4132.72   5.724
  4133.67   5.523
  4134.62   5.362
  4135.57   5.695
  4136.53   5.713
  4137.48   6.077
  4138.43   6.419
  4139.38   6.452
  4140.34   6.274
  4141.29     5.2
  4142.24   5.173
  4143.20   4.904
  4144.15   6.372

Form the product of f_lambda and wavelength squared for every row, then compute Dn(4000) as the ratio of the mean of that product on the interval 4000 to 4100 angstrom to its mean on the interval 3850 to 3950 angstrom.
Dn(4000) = 1.9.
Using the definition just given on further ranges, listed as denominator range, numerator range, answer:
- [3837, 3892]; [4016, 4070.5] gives 2.28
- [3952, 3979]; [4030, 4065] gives 1.67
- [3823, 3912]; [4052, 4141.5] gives 2.14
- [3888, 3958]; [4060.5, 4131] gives 1.74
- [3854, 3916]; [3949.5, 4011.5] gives 1.41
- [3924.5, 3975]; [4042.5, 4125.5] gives 1.98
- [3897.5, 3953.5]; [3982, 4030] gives 1.80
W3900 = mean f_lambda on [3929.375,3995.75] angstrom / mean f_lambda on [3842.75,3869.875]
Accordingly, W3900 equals 1.3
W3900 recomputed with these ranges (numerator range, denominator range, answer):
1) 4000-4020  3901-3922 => 1.47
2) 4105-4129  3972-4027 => 1.06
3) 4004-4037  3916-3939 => 2.24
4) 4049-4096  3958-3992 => 1.45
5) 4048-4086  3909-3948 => 1.75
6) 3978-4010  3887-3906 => 1.42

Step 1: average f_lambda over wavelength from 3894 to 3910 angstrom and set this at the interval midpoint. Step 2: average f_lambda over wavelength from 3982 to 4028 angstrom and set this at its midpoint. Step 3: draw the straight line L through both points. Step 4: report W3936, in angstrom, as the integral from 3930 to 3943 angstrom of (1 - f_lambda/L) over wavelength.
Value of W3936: 7.2 angstrom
